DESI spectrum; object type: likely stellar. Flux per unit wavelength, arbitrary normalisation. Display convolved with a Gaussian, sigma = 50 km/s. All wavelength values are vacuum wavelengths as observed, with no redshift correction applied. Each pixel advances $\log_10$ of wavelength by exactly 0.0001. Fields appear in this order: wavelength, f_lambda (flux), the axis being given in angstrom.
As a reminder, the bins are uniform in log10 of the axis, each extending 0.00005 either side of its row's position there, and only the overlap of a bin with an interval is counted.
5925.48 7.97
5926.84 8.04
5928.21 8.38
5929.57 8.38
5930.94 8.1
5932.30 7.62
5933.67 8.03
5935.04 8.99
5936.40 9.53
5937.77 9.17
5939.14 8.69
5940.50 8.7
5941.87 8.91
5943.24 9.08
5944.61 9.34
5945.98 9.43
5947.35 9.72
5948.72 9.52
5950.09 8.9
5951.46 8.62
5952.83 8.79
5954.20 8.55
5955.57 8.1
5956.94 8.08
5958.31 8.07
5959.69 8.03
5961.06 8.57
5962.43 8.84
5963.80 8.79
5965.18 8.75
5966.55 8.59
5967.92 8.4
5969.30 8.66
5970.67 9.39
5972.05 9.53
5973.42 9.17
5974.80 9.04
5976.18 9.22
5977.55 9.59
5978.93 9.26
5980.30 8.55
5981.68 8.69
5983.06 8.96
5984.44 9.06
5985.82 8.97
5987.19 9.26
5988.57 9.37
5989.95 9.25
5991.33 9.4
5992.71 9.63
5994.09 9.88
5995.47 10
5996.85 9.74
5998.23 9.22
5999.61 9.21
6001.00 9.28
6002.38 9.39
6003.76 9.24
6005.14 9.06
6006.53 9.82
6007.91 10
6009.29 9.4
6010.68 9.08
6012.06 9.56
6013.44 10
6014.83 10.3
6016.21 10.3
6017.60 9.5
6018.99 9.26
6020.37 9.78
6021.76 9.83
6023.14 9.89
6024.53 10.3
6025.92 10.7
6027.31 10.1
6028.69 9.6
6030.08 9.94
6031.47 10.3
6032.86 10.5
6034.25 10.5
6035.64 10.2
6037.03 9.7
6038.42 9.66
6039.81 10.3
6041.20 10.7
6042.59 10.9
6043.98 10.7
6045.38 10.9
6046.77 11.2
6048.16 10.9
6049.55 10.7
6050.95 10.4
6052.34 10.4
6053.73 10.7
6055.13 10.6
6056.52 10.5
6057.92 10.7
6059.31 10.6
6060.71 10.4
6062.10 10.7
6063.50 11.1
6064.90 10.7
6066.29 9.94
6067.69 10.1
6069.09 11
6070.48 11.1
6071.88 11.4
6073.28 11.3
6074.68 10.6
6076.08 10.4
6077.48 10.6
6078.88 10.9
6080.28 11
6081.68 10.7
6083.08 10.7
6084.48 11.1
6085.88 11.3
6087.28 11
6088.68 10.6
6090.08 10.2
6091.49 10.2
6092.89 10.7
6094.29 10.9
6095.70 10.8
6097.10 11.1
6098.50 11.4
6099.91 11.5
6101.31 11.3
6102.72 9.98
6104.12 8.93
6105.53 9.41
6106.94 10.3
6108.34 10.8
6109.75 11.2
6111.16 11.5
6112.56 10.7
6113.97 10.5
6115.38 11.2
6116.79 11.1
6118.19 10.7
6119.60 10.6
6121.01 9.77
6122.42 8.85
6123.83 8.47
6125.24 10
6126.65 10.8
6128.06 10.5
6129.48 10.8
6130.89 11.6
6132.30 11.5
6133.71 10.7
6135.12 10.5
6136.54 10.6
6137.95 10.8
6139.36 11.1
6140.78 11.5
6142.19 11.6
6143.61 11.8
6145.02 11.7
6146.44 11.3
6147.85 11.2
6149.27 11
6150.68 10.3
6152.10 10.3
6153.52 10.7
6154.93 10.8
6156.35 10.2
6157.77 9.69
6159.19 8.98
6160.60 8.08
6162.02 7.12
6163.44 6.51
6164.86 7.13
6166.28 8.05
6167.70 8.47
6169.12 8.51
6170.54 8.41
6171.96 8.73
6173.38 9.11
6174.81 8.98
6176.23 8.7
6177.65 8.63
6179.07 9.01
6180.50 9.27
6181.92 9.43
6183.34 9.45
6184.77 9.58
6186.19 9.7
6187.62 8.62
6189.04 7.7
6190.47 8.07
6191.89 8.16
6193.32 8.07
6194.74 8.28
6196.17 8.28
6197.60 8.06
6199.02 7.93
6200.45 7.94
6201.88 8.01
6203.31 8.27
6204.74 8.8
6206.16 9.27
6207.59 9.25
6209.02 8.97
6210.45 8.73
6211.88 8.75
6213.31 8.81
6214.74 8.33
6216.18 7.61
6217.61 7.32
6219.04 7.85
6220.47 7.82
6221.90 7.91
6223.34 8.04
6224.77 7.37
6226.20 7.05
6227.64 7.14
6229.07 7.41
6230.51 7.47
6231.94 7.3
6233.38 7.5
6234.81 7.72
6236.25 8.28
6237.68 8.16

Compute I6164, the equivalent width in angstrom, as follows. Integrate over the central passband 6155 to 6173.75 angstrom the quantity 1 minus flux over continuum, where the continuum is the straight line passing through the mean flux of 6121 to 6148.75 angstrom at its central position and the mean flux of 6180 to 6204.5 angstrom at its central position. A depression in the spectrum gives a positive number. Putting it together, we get 2.3 angstrom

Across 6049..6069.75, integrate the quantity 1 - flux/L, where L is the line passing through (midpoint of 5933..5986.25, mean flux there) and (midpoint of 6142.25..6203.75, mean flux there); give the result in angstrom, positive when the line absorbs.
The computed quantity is -3.7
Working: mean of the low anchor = 8.88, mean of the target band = 10.6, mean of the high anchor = 9.06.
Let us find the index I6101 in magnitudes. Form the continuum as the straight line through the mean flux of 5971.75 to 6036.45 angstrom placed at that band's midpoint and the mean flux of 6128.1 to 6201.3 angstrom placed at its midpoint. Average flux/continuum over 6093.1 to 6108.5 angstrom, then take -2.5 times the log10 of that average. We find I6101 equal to -0.12 mag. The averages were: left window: 9.59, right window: 9.47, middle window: 10.6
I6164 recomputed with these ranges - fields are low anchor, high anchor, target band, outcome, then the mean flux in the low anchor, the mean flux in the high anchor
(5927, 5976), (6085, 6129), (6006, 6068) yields -3.34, 8.75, 10.5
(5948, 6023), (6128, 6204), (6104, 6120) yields -2.21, 9.18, 9.42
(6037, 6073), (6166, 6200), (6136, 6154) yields -3.60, 10.6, 8.64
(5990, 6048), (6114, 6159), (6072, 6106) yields -1.12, 9.93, 10.7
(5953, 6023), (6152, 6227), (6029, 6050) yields -3.33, 9.2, 8.53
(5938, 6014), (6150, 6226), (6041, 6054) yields -2.66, 9.1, 8.59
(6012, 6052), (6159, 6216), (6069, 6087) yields -2.23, 10.2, 8.49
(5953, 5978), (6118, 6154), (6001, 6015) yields -0.47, 8.74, 10.7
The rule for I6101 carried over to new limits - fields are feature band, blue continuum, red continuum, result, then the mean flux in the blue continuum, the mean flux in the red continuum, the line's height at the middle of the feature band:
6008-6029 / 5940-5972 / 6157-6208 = -0.13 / 8.79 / 8.51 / 8.71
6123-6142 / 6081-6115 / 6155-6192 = -0.10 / 10.7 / 8.67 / 9.78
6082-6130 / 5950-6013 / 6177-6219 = -0.20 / 9.07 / 8.55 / 8.77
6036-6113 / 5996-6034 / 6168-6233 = -0.15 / 9.76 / 8.35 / 9.31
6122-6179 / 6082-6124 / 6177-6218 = -0.03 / 10.6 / 8.57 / 9.57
